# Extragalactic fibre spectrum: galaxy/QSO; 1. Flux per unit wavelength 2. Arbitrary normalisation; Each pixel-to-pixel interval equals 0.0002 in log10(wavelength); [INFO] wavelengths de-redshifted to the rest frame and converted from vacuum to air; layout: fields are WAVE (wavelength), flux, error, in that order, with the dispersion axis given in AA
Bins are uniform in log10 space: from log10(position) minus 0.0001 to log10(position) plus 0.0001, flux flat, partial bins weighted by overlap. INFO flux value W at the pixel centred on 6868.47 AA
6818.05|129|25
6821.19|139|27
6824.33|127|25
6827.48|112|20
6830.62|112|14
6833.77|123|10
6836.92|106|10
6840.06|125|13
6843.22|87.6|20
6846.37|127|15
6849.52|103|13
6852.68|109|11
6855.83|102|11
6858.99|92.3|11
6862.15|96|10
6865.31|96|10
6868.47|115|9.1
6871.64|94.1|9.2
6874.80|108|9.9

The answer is 115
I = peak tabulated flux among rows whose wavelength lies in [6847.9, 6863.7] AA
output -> 109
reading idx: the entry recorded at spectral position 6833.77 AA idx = 123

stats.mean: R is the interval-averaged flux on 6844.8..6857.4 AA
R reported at 110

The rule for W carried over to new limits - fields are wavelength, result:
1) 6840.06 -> 125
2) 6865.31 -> 96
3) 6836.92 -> 106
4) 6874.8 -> 108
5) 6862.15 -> 96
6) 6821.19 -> 139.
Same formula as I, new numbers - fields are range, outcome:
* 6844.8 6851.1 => 127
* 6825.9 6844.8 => 125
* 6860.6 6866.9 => 96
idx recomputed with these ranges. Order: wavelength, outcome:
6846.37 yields 127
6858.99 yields 92.3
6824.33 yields 127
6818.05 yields 129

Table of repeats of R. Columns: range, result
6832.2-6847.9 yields 114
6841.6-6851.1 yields 106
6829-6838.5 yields 114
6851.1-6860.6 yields 101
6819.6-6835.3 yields 123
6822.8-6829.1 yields 119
